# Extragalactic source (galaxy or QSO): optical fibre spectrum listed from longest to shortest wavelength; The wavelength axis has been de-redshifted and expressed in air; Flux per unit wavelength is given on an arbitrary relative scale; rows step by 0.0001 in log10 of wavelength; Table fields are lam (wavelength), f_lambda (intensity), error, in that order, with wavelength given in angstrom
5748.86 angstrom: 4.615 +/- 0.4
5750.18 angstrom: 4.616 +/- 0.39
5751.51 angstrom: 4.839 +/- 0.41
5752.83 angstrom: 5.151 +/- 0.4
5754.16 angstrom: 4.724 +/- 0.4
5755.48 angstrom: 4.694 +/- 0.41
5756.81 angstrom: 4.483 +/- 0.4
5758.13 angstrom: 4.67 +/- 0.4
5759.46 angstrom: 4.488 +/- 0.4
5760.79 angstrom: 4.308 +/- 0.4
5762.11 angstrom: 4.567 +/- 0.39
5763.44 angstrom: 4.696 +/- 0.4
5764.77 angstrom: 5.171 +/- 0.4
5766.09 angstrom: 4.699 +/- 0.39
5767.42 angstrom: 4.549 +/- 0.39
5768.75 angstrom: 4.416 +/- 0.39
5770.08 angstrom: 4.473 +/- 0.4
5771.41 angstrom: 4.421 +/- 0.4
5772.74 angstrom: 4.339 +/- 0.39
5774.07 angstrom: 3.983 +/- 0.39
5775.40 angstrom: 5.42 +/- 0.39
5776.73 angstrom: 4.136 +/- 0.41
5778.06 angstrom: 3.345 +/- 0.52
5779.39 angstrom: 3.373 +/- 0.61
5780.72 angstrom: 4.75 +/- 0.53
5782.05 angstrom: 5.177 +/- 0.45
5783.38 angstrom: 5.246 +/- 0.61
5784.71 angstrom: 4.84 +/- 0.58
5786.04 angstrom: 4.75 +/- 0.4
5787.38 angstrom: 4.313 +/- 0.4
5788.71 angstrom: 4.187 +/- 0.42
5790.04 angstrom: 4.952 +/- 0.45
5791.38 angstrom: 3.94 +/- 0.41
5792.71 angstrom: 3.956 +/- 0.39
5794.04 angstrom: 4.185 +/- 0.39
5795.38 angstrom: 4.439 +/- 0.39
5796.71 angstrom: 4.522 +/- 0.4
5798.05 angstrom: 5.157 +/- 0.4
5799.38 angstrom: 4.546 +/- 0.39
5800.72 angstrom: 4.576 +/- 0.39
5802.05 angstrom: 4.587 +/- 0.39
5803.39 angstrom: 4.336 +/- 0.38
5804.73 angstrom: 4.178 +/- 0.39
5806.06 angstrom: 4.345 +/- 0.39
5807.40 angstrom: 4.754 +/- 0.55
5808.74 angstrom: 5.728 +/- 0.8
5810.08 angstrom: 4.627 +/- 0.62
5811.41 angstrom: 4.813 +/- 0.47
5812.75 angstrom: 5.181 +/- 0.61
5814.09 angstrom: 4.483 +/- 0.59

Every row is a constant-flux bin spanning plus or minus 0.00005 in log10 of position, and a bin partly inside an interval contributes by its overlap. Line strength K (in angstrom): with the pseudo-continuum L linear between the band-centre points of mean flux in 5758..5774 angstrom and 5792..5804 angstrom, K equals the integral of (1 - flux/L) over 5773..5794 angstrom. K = 0.42 angstrom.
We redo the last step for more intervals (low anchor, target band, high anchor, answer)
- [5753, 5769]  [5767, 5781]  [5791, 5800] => 0.87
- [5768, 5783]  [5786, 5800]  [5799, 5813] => 0.35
